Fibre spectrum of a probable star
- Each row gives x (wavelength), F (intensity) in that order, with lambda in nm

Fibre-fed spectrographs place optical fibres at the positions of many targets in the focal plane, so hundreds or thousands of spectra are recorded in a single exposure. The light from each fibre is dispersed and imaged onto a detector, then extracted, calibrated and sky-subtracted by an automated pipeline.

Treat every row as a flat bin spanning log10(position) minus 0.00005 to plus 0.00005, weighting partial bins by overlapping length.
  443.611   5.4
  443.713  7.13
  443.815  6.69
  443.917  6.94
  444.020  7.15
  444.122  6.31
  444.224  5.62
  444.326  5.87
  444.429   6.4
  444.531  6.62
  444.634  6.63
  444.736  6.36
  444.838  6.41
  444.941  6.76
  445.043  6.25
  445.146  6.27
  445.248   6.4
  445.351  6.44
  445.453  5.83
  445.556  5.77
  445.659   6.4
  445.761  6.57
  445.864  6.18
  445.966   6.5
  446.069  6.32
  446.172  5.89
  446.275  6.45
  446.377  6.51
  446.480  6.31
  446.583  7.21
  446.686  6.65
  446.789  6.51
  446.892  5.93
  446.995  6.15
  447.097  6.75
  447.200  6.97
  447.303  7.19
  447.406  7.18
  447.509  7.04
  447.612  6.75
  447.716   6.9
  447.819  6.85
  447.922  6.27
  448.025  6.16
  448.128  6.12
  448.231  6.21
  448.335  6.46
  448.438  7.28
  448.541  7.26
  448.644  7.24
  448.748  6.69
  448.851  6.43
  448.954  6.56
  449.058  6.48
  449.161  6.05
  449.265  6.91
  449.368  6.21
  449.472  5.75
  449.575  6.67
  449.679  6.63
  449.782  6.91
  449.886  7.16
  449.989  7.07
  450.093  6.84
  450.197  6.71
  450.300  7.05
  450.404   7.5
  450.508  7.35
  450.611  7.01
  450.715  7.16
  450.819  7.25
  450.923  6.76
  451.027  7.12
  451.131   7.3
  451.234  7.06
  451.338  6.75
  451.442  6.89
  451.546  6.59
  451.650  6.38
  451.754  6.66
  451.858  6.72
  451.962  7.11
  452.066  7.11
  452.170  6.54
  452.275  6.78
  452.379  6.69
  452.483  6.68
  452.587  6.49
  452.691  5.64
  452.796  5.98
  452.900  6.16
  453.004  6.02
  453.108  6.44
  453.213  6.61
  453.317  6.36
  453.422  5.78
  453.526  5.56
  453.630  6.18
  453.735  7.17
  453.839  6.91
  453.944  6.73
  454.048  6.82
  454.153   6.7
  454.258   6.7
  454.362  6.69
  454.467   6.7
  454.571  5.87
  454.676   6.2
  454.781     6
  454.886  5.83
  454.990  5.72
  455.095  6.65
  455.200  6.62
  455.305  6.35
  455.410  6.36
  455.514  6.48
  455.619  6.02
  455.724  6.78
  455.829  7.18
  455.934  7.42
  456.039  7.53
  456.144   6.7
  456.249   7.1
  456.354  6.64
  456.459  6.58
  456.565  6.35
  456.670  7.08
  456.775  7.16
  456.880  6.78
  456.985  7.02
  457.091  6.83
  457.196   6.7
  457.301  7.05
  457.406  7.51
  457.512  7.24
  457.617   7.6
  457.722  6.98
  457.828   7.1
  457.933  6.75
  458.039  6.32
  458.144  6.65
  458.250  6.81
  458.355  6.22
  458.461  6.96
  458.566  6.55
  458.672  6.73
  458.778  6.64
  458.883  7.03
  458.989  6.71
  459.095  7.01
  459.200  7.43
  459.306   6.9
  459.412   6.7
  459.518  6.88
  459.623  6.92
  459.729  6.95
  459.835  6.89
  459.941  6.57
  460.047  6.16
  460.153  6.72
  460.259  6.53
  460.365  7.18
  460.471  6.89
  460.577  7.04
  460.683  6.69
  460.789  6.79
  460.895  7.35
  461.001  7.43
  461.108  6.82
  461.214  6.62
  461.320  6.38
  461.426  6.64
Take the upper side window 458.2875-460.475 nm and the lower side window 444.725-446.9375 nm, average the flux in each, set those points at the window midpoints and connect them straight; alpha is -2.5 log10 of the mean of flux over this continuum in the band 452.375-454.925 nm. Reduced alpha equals 0.043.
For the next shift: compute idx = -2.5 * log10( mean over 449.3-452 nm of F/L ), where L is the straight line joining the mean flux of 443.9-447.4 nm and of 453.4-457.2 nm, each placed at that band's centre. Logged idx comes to -0.057 mag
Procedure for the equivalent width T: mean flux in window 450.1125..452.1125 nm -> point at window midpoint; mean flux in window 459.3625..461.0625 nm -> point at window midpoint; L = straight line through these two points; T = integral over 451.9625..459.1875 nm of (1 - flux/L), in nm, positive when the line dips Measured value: 0.28 nm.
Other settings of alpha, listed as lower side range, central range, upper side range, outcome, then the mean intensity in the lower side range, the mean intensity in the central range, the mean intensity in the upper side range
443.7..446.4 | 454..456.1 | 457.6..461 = 0.028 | 6.38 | 6.53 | 6.83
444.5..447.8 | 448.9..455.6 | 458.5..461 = 0.011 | 6.51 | 6.59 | 6.85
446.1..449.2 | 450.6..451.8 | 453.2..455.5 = -0.067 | 6.62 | 6.91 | 6.39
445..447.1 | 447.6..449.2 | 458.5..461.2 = -0.030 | 6.34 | 6.61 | 6.86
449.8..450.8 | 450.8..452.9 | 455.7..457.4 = 0.056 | 7.09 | 6.7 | 6.95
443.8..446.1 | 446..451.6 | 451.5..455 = -0.054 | 6.37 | 6.73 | 6.44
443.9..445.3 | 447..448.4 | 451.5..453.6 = -0.043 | 6.41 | 6.67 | 6.41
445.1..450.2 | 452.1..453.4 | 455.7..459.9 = 0.062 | 6.56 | 6.36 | 6.91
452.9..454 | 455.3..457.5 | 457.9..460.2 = -0.046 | 6.37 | 6.86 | 6.75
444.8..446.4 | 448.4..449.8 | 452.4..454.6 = -0.048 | 6.31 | 6.64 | 6.4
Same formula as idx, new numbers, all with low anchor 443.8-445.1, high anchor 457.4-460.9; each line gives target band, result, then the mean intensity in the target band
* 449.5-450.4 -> -0.05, 6.89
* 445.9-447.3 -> 0.00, 6.5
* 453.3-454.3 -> 0.04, 6.49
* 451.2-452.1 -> -0.02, 6.8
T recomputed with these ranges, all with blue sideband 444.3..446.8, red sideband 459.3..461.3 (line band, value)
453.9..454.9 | 0.03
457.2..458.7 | -0.03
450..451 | -0.08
